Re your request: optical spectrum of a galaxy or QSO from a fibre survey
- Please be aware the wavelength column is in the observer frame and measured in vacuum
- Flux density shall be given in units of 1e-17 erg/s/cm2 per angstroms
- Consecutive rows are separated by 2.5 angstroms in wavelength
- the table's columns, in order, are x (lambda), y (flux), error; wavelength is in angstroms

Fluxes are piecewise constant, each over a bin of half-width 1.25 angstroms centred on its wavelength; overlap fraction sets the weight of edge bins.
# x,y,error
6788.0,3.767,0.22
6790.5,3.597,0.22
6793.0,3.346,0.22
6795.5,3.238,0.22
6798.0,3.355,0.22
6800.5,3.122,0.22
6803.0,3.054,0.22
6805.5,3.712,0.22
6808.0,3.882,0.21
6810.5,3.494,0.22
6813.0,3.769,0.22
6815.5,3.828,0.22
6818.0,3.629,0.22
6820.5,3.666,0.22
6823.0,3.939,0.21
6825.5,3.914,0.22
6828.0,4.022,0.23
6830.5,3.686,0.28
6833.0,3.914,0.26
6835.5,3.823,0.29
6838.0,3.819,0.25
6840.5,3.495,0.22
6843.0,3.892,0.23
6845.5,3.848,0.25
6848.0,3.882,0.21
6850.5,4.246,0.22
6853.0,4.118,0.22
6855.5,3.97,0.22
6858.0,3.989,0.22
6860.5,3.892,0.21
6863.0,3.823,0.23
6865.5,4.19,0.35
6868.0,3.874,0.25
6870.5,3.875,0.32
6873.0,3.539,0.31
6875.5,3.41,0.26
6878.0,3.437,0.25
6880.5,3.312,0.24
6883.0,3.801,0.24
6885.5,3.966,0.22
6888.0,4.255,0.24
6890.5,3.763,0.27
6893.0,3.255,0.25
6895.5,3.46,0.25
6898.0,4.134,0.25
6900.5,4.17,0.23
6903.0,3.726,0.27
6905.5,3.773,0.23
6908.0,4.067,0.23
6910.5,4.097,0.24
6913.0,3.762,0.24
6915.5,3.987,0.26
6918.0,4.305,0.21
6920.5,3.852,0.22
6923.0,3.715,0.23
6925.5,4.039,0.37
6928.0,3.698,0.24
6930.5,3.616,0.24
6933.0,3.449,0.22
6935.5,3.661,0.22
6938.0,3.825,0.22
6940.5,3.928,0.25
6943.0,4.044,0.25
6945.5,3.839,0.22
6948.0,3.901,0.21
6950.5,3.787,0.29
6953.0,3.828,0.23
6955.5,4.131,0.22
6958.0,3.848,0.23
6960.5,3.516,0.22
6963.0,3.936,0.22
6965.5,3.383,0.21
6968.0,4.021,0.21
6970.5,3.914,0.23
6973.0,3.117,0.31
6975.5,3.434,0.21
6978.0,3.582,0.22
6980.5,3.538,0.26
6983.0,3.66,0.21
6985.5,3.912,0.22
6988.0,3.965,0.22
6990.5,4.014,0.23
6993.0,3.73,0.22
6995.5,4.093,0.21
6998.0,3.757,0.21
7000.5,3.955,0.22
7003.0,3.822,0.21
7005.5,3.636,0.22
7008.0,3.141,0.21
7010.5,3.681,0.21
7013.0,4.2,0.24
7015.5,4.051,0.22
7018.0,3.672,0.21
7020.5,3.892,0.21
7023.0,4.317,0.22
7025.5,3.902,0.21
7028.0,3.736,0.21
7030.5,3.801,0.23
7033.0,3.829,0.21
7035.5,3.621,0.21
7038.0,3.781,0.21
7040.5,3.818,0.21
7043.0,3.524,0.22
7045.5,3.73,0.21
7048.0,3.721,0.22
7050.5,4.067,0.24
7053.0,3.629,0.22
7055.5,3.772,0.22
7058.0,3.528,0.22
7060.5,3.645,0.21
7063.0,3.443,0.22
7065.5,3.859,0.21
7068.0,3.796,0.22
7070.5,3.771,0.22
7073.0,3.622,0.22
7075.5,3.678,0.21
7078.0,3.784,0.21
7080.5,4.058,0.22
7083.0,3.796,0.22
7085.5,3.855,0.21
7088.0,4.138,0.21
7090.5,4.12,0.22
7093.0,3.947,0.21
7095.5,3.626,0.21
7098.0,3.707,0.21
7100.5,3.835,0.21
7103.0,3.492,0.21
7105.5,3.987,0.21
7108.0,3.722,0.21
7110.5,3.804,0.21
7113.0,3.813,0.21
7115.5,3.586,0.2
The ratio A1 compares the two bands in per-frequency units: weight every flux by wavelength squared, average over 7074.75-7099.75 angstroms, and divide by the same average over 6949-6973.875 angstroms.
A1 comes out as 1.07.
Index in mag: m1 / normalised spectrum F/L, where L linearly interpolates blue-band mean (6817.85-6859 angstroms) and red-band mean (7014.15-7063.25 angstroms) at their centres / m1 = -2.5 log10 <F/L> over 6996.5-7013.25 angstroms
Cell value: 0.02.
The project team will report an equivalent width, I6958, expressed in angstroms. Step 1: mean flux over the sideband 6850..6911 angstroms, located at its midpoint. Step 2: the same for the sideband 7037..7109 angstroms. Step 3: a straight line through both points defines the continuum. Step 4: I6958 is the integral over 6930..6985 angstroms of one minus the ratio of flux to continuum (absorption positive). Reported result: 1.20 angstroms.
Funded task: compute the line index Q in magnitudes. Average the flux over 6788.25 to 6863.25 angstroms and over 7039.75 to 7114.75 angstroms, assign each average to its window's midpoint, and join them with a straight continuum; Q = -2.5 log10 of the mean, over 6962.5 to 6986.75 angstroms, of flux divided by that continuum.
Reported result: 0.034 mag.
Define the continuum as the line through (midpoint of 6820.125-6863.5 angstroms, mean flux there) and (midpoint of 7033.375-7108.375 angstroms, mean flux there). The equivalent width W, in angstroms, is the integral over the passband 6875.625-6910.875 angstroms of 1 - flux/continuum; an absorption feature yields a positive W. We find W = 0.8 angstroms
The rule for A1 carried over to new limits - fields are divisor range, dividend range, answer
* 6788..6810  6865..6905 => 1.12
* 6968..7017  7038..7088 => 1.02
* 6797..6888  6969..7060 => 1.05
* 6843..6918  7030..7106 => 1.03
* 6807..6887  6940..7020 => 1.03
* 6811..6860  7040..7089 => 1.04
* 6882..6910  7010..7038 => 1.04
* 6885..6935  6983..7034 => 1.03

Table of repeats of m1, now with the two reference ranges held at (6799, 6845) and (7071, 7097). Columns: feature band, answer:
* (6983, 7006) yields -0.02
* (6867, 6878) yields 0.03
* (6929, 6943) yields 0.01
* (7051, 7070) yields 0.05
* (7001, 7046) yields 0.01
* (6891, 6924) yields -0.03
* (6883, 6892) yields -0.06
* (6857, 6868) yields -0.07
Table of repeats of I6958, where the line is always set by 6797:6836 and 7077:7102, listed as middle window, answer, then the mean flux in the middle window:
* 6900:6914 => -0.7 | 3.92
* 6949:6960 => -0.3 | 3.87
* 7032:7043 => 0.3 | 3.73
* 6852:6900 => -1.0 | 3.8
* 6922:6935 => 0.2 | 3.7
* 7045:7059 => 0.4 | 3.75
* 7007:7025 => -0.2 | 3.86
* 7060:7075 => 0.7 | 3.69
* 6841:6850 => -0.4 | 3.87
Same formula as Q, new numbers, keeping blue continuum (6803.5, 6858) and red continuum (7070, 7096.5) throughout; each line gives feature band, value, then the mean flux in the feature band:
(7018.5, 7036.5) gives -0.004 mag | 3.87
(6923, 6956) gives 0.007 mag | 3.82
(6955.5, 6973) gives 0.027 mag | 3.75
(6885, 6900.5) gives 0.002 mag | 3.83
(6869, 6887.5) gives 0.054 mag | 3.65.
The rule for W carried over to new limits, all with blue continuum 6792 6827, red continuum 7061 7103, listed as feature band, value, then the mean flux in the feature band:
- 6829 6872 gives -3.5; 3.9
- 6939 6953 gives -0.8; 3.89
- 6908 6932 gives -1.5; 3.9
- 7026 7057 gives 0.1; 3.75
